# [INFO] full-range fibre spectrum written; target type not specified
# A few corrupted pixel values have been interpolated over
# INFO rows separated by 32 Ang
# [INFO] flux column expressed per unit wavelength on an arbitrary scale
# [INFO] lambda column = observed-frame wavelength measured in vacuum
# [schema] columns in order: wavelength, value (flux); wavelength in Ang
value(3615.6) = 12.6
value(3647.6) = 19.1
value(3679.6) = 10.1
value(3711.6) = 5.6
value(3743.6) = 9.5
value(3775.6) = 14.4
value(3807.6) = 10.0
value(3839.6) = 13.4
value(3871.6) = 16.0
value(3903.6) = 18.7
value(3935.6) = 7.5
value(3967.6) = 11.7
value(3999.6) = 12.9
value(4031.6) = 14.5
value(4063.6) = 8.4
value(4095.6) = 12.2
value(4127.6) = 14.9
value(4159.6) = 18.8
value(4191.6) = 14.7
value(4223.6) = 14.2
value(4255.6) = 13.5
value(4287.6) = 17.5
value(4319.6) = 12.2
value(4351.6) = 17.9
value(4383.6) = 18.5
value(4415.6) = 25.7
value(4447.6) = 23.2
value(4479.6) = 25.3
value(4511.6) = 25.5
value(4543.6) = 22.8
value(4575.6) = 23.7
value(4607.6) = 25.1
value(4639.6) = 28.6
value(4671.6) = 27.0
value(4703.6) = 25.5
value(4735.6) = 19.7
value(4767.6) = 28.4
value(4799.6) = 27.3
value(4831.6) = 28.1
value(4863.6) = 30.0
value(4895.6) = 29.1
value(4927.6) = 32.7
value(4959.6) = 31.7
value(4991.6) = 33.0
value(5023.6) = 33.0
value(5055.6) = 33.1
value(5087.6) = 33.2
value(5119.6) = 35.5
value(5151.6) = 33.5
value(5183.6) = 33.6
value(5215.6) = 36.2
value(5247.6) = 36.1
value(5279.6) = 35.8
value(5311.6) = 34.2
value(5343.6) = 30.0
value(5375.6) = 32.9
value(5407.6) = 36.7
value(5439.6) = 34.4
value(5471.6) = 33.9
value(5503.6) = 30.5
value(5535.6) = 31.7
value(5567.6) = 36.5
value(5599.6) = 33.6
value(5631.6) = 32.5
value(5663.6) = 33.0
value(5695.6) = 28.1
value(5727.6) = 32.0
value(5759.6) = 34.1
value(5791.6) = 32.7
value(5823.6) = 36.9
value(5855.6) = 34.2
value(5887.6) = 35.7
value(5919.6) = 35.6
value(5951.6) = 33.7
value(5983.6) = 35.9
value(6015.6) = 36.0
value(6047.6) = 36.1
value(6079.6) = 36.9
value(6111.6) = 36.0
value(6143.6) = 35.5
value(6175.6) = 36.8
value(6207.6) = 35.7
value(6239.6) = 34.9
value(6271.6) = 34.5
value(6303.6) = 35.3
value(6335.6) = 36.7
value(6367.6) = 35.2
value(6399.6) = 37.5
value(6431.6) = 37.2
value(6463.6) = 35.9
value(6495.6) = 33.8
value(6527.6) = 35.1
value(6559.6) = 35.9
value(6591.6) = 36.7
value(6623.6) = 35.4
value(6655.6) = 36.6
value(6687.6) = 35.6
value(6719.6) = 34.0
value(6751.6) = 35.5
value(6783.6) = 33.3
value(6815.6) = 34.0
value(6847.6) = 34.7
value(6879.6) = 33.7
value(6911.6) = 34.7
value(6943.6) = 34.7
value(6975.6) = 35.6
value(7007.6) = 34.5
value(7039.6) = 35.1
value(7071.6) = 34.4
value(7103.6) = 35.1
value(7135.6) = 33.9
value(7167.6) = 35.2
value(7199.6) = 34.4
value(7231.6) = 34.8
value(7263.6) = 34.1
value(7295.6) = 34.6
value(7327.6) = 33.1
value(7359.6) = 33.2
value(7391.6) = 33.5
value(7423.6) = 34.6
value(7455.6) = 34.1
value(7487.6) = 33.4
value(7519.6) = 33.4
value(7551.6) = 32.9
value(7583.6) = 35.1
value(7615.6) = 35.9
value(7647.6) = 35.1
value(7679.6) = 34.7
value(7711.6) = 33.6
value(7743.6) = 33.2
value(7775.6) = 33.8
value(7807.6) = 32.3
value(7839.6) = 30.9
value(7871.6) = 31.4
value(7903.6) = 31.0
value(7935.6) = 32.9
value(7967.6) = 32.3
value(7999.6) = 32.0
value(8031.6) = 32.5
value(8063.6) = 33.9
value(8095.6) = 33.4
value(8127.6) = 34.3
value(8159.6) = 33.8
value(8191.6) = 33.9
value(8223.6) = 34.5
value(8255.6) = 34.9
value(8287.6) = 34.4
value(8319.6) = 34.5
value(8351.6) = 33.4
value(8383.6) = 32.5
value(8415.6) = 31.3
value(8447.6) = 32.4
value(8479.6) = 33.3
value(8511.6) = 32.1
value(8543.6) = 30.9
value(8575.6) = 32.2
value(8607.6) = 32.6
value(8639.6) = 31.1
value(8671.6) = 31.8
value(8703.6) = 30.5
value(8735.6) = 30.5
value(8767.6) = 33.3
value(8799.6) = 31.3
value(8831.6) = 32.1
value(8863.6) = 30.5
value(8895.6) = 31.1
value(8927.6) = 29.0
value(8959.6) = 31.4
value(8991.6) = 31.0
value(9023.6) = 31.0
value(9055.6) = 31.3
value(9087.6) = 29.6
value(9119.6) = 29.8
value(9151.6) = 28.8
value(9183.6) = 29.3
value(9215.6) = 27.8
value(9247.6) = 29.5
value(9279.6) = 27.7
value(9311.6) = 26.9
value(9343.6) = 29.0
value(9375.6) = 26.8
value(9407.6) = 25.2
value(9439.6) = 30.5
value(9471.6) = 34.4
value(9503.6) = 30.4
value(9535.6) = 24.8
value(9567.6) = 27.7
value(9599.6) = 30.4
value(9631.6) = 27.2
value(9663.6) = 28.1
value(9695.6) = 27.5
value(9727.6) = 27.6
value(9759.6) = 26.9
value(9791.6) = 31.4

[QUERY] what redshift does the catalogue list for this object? 0.10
